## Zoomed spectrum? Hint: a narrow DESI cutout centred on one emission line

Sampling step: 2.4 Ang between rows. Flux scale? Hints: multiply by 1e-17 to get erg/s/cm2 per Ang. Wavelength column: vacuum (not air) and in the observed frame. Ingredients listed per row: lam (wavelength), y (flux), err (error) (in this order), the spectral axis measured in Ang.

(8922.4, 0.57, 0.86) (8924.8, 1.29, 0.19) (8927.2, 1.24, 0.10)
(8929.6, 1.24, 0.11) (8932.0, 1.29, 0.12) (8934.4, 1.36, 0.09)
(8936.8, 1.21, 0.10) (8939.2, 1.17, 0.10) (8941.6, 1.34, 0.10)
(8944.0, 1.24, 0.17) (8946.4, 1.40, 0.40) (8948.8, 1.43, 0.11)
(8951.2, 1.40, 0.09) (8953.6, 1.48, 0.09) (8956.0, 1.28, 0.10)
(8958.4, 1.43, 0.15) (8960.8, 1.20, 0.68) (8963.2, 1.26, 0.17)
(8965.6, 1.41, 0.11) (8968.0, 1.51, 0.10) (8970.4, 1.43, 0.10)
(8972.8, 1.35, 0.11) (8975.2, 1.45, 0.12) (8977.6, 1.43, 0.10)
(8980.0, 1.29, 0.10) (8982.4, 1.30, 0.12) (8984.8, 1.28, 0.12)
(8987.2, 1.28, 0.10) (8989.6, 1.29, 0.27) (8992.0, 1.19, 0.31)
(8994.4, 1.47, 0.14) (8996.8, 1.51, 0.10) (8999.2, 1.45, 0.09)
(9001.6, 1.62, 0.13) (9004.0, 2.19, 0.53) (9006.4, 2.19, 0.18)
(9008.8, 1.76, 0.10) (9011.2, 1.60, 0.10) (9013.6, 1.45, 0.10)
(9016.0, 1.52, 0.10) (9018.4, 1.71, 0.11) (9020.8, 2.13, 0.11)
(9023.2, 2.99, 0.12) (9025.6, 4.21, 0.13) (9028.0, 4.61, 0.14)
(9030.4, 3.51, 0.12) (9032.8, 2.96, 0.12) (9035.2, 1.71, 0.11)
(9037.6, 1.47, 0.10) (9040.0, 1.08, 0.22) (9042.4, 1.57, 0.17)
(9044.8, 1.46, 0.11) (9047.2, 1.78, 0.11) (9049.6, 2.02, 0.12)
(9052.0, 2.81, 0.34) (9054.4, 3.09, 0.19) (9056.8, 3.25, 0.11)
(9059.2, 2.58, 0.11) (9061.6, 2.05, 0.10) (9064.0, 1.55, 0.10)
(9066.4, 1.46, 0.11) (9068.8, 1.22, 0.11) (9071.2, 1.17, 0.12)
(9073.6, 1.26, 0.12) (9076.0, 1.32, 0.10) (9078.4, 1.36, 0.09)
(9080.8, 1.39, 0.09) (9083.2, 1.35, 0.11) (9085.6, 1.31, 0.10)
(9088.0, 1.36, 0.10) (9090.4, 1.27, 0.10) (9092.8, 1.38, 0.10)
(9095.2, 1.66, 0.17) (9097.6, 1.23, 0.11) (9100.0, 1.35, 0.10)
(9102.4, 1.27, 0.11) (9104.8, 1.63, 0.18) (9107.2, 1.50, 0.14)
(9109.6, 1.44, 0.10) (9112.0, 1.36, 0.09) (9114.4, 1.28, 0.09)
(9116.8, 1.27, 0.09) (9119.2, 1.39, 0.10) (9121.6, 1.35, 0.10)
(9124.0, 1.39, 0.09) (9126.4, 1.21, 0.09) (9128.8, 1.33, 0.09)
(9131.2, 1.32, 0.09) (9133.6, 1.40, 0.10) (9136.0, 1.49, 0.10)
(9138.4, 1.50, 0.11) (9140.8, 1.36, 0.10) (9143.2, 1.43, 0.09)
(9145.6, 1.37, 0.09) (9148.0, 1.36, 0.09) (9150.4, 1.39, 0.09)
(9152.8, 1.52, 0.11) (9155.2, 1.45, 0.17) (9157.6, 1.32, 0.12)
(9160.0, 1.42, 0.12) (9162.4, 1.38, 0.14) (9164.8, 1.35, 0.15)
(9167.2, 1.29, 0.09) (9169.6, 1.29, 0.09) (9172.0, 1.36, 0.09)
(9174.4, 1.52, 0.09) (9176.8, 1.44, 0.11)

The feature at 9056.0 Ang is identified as [N II] 6583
